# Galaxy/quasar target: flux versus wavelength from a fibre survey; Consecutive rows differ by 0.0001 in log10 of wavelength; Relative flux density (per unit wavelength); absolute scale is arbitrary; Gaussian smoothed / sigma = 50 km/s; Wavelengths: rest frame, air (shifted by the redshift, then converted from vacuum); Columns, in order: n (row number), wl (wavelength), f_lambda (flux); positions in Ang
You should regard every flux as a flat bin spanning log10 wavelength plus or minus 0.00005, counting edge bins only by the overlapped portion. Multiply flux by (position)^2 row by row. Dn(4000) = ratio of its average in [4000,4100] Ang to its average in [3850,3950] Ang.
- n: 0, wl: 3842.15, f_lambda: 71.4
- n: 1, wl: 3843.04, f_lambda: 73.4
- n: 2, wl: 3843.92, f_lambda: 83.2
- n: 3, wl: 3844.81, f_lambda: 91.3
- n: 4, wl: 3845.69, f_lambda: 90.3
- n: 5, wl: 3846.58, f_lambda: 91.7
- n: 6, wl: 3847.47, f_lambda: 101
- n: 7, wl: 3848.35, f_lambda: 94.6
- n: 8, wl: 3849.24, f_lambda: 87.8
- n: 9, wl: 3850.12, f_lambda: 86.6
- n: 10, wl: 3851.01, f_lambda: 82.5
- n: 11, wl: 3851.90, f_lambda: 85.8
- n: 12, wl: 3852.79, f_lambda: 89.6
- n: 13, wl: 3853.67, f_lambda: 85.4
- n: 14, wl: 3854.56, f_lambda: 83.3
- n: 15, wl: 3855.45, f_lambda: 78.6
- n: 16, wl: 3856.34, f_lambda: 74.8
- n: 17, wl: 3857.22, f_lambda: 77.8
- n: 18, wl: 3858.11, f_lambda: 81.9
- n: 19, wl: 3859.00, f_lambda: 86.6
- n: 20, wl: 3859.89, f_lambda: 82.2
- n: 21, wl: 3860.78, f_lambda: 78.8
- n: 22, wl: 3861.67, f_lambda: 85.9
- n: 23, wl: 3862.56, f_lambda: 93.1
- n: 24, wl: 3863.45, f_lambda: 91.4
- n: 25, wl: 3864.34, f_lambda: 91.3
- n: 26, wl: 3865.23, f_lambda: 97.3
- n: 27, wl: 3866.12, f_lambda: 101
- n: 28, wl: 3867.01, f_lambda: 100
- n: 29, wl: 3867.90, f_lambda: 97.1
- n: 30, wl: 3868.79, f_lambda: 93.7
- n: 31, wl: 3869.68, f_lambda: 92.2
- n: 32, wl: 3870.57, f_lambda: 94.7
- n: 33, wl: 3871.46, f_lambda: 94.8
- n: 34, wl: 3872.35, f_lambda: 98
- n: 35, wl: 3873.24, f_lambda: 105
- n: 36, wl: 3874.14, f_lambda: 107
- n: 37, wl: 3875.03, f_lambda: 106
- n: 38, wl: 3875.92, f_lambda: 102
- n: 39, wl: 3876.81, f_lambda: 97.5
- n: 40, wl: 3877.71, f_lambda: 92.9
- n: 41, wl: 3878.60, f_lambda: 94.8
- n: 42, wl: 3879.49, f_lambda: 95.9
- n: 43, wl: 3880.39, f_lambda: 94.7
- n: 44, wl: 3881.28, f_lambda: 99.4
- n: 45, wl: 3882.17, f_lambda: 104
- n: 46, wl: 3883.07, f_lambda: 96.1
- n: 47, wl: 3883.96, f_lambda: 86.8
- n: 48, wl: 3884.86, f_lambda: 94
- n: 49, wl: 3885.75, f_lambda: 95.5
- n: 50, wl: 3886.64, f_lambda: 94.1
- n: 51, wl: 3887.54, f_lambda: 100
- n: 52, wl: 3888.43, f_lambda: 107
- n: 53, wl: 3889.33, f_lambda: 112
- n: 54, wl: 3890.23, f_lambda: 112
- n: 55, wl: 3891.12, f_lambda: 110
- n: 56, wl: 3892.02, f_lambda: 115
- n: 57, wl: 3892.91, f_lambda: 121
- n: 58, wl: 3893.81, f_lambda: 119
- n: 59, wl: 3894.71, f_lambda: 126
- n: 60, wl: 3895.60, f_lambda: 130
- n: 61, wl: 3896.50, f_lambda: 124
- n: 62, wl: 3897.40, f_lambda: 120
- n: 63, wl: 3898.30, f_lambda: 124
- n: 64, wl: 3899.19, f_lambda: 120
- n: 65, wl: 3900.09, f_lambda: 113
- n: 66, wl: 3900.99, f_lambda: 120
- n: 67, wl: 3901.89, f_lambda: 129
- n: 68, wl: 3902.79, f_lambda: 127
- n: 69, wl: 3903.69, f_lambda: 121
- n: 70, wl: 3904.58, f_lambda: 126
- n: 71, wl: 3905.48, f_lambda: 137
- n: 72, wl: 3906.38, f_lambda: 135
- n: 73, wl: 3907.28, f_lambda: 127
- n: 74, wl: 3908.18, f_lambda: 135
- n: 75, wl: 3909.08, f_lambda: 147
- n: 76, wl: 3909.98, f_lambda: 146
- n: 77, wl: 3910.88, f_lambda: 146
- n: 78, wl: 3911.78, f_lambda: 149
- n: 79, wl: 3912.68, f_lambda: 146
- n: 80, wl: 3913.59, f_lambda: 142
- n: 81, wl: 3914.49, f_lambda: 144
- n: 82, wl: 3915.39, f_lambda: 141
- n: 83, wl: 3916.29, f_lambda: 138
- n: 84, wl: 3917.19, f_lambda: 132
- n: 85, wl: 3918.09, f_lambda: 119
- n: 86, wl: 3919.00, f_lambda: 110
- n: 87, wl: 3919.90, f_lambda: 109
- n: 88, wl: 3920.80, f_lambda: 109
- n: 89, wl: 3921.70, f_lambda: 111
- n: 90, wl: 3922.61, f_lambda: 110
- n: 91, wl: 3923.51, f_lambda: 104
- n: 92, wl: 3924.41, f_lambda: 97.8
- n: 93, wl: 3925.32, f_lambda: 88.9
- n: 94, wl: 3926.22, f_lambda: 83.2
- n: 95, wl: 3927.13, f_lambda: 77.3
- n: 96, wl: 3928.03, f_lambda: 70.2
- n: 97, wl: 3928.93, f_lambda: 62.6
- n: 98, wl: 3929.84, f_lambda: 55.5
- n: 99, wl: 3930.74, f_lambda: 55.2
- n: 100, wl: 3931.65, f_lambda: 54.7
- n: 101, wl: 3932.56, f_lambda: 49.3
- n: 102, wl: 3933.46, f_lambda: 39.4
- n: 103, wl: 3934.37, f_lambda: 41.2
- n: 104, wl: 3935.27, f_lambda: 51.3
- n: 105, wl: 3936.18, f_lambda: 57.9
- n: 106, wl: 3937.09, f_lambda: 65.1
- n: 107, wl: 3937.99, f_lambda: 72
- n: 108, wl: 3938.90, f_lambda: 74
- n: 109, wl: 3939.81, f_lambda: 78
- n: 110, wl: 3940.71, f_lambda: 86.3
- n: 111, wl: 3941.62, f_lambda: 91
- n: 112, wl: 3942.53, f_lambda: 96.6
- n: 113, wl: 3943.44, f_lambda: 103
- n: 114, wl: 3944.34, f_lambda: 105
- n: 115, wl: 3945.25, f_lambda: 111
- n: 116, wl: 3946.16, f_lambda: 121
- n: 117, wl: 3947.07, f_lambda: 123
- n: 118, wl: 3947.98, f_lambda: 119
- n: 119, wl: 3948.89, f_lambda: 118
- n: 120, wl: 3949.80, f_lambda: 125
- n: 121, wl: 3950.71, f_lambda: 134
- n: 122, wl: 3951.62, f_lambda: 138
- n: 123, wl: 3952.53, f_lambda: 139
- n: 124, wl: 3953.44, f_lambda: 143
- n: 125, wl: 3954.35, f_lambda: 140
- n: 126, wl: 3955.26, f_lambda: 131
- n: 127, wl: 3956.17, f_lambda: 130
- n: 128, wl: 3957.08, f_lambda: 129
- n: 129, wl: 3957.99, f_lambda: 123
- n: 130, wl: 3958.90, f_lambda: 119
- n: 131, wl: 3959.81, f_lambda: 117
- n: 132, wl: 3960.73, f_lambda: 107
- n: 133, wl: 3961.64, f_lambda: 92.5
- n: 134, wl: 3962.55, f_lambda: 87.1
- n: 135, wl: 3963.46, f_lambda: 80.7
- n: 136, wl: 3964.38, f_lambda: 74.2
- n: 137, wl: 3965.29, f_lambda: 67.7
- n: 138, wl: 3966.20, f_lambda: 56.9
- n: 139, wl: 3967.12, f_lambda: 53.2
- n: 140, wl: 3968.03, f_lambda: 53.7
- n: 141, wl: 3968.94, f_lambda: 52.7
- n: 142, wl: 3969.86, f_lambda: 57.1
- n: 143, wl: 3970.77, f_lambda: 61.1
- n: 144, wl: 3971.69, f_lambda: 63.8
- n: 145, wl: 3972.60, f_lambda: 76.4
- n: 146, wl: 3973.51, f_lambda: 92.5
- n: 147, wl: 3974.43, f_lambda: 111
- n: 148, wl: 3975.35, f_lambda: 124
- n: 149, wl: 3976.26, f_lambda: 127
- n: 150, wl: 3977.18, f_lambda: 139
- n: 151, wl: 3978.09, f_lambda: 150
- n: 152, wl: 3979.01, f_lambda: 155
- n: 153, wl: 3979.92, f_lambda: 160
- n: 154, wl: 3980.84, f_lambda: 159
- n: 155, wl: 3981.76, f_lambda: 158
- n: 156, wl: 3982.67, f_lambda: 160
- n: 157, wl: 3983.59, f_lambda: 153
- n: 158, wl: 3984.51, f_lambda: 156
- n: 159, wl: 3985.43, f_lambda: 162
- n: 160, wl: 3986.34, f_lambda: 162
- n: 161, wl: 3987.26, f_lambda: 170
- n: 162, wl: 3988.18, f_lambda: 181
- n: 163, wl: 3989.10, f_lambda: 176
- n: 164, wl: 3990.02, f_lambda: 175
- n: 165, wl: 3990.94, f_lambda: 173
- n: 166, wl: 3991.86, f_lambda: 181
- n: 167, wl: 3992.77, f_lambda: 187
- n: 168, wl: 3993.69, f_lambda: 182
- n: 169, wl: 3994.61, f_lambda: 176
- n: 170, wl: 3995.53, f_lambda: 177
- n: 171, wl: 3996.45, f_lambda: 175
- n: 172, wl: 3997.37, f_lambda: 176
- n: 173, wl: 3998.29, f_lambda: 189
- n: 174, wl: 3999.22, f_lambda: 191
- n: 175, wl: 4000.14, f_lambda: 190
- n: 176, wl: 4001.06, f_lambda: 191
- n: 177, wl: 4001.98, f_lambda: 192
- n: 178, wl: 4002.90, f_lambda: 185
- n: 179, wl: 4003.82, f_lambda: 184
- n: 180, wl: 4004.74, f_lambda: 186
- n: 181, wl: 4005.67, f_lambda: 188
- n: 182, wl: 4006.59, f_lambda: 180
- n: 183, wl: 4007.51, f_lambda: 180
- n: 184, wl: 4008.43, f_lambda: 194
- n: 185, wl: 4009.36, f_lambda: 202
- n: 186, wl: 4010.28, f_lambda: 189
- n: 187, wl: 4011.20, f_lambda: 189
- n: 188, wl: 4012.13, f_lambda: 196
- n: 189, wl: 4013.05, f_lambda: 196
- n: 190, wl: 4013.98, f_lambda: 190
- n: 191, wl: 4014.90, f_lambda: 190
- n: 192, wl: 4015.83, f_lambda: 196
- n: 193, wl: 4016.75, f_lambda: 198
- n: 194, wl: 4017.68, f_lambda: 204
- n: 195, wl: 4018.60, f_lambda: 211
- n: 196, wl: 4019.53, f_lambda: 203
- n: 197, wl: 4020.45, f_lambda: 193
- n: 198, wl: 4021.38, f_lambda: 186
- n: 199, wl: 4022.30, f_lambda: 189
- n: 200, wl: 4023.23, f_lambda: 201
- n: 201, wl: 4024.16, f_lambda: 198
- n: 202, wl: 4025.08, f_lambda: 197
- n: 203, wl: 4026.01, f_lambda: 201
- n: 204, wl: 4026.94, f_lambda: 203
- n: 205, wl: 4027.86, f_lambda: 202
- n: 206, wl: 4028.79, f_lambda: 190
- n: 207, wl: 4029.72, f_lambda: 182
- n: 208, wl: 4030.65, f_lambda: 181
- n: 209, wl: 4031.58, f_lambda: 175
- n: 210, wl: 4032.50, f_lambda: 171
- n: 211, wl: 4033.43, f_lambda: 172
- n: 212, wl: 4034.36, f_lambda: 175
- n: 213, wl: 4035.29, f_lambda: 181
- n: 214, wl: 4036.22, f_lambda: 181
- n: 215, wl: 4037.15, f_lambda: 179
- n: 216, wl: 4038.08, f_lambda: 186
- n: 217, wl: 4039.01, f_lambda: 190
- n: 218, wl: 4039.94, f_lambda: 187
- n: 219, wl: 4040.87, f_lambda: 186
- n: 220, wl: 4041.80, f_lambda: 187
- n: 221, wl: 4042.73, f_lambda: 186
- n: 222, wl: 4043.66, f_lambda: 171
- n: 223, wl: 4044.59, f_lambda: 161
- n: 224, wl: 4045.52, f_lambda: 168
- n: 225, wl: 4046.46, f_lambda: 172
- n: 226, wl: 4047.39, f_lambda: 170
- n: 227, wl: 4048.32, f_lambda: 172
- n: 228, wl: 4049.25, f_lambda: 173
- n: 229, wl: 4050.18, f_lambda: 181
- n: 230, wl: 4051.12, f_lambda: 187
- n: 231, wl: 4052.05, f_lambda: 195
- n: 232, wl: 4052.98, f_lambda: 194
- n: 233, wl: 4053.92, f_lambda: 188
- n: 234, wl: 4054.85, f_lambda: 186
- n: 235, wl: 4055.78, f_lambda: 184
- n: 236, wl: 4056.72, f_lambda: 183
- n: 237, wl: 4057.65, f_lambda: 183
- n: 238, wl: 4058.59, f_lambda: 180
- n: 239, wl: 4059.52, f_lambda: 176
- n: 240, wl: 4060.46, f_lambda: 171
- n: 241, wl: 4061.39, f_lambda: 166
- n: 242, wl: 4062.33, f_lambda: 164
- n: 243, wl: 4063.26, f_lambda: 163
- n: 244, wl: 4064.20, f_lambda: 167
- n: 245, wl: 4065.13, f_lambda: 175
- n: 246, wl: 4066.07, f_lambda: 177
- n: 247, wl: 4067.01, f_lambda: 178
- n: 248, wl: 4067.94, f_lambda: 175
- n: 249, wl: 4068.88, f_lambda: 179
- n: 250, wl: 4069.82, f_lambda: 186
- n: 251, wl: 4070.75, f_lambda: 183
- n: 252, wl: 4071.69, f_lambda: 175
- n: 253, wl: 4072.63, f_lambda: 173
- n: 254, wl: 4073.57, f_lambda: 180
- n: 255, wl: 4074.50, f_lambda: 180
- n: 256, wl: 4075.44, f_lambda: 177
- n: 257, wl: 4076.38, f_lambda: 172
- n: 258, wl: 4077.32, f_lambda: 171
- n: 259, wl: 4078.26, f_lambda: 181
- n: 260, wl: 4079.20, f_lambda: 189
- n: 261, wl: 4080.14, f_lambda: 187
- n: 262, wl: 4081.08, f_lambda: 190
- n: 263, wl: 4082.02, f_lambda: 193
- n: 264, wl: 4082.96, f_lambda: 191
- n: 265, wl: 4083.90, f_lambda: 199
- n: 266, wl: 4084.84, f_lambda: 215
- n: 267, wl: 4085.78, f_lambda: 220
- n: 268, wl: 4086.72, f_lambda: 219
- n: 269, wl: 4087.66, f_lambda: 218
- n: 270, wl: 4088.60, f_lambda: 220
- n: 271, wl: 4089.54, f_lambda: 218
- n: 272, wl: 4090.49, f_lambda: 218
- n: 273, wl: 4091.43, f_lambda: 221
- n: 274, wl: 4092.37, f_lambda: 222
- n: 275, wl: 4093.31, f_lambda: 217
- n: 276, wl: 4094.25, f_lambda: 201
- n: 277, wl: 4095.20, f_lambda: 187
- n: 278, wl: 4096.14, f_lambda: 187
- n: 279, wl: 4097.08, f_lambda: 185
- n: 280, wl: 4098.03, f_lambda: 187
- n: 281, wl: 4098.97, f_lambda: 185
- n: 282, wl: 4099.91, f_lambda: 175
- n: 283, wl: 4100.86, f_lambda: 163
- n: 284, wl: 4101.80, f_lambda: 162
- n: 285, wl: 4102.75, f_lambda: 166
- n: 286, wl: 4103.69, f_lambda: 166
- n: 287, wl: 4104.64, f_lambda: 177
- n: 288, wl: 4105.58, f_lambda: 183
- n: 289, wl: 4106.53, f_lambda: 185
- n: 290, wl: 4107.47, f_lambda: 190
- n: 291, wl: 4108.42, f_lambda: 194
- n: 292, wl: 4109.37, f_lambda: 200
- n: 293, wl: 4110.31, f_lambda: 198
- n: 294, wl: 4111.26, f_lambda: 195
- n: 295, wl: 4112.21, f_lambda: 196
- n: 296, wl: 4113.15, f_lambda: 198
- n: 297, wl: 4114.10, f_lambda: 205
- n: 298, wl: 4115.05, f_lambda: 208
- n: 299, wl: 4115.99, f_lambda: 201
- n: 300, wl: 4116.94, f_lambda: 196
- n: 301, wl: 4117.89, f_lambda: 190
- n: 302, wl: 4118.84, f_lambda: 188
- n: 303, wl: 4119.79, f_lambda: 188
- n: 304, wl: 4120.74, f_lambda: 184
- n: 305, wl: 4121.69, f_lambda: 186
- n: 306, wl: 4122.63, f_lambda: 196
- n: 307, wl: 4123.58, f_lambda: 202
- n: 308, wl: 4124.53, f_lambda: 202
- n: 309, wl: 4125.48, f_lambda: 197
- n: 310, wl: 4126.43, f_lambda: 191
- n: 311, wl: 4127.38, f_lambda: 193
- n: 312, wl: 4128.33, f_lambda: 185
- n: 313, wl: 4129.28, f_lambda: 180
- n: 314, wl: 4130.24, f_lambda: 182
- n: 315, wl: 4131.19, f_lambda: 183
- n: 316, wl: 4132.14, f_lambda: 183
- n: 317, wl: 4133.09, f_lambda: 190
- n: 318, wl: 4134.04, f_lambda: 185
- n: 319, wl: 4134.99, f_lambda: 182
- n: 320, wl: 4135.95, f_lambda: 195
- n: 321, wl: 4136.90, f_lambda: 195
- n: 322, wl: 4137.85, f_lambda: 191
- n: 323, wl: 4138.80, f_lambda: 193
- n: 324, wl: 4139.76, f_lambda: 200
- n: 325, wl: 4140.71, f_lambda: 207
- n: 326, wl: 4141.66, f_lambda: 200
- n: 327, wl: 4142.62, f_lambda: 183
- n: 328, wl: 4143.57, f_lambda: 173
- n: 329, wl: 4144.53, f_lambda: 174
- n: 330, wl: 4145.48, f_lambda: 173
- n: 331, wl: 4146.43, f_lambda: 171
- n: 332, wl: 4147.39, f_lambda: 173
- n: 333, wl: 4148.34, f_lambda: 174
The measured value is 2.00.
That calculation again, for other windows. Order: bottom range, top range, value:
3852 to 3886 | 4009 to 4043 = 2.23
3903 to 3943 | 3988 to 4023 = 1.95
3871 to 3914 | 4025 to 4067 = 1.68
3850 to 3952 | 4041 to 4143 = 2.02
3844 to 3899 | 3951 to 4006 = 1.50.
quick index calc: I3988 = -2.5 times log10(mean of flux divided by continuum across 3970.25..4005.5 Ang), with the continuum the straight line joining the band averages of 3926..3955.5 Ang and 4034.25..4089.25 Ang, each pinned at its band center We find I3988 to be -0.23 mag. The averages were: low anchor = 91.1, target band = 158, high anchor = 183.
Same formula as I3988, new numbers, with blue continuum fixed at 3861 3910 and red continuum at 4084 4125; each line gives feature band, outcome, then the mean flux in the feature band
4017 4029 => -0.21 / 199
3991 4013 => -0.20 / 186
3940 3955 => 0.14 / 118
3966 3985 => 0.29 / 111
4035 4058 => -0.05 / 181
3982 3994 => -0.14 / 170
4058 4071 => 0.03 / 174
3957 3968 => 0.48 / 89.5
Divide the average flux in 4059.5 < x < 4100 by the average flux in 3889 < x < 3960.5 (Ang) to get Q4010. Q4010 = 1.72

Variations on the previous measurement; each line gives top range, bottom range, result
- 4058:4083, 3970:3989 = 1.31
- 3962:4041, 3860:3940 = 1.58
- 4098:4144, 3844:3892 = 2.01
